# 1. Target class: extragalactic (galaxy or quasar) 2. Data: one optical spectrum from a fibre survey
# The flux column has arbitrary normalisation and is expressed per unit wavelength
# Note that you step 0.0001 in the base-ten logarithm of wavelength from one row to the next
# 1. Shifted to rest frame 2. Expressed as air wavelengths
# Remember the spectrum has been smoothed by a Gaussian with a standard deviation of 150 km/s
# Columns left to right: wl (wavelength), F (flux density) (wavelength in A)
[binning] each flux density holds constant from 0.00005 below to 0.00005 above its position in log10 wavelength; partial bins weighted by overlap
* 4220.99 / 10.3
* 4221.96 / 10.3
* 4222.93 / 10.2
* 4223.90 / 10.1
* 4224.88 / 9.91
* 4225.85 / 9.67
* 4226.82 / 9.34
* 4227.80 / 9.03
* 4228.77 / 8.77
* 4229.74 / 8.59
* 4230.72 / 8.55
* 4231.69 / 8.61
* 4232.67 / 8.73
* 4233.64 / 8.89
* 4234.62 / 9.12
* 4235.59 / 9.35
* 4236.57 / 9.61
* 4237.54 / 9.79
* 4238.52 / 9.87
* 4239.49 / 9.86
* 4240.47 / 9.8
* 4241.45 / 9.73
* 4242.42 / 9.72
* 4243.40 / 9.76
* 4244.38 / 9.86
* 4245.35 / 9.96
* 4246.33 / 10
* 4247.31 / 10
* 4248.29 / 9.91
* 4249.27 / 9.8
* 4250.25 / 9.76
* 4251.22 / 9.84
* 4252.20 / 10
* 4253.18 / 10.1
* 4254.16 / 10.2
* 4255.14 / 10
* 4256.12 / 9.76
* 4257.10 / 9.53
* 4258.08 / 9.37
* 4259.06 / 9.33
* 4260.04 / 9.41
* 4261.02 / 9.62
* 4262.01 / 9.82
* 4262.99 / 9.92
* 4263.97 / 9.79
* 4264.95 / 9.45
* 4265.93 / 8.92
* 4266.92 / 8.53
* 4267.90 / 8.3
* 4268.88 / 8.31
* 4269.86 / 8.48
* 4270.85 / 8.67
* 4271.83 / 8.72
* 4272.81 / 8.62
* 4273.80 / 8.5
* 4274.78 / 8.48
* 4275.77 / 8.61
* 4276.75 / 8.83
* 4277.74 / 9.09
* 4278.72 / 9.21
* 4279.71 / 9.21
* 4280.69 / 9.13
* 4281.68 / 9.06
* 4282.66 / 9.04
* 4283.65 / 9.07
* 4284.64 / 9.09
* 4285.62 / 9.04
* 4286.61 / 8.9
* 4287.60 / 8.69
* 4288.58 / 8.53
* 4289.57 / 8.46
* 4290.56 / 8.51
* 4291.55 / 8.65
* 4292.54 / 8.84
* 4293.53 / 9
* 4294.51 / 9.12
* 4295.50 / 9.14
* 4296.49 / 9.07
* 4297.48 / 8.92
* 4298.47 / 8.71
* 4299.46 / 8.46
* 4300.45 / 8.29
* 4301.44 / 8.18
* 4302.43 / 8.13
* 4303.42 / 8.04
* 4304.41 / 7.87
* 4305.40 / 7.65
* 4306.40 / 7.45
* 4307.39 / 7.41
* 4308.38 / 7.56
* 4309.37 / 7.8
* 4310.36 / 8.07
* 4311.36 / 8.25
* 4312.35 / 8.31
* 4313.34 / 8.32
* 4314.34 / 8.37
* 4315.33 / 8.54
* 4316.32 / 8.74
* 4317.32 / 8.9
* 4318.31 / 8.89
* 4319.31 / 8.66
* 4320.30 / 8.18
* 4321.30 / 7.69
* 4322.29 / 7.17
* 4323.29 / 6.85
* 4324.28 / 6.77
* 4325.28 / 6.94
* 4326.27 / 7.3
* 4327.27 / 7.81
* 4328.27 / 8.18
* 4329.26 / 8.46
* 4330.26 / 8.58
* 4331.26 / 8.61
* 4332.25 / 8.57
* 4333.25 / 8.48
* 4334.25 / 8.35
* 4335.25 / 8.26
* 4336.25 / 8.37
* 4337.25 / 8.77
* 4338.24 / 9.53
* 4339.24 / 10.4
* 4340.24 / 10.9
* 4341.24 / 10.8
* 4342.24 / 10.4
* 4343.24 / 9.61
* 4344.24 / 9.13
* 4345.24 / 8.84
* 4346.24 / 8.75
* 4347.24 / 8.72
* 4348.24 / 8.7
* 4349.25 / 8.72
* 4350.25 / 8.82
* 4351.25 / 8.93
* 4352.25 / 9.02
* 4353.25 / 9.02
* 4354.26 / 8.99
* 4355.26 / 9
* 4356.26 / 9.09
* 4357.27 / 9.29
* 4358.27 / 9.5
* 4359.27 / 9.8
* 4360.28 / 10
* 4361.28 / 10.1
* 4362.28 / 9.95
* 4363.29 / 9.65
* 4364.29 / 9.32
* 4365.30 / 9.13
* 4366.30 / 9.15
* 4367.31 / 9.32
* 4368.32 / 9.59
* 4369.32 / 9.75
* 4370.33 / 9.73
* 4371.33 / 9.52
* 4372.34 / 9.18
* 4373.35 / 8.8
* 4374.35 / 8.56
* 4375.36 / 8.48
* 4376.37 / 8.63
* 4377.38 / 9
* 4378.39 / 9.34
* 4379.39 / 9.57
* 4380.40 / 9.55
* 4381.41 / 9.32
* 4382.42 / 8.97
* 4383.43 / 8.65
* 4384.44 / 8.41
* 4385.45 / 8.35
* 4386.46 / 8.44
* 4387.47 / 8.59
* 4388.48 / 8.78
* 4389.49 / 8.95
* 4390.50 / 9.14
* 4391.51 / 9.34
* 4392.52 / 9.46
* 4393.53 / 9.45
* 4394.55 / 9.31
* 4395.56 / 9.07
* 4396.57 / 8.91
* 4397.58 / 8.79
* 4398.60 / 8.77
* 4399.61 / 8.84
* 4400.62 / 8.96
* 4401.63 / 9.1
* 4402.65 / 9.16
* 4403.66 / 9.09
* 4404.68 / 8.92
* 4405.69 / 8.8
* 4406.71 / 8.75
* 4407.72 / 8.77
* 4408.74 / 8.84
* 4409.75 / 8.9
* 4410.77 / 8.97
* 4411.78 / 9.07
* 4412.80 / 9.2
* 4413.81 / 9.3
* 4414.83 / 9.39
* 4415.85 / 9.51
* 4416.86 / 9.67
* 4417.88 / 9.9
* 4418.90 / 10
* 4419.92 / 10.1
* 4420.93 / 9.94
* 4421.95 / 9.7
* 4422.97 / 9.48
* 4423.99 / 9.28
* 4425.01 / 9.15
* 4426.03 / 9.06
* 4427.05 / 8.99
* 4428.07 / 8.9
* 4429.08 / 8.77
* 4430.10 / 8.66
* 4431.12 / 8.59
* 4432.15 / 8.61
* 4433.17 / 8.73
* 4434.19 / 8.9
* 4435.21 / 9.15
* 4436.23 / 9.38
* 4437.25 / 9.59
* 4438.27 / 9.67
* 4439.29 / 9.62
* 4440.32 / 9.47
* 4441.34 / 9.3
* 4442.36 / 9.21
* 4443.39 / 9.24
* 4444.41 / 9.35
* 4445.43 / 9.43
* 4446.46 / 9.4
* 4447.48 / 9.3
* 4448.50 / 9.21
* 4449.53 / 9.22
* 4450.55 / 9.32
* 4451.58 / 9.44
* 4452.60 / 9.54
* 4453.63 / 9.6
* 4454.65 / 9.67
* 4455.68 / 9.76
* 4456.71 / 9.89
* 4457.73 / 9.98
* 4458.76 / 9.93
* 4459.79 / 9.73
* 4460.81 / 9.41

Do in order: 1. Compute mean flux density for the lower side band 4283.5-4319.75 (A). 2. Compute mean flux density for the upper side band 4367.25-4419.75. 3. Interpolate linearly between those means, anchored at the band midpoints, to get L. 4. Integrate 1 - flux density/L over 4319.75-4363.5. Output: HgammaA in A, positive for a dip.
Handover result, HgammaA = -0.4 A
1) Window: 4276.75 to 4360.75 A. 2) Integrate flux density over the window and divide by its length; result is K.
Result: 8.66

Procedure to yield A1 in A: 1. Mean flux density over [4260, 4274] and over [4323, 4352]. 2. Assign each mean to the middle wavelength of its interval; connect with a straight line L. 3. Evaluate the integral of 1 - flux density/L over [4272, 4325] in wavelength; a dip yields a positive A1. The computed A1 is 2.57 A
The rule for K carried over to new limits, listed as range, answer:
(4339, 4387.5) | 9.25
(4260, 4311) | 8.69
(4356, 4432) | 9.18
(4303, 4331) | 7.96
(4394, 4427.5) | 9.2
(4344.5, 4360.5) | 9.06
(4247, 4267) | 9.69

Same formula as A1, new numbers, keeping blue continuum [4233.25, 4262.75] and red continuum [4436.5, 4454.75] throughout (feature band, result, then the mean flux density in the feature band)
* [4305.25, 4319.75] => 2.1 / 8.2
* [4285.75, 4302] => 1.6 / 8.72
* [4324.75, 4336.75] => 1.8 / 8.15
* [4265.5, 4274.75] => 1.1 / 8.55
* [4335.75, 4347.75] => 0.1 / 9.52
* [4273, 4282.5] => 0.8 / 8.9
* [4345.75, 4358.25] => 0.8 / 8.94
